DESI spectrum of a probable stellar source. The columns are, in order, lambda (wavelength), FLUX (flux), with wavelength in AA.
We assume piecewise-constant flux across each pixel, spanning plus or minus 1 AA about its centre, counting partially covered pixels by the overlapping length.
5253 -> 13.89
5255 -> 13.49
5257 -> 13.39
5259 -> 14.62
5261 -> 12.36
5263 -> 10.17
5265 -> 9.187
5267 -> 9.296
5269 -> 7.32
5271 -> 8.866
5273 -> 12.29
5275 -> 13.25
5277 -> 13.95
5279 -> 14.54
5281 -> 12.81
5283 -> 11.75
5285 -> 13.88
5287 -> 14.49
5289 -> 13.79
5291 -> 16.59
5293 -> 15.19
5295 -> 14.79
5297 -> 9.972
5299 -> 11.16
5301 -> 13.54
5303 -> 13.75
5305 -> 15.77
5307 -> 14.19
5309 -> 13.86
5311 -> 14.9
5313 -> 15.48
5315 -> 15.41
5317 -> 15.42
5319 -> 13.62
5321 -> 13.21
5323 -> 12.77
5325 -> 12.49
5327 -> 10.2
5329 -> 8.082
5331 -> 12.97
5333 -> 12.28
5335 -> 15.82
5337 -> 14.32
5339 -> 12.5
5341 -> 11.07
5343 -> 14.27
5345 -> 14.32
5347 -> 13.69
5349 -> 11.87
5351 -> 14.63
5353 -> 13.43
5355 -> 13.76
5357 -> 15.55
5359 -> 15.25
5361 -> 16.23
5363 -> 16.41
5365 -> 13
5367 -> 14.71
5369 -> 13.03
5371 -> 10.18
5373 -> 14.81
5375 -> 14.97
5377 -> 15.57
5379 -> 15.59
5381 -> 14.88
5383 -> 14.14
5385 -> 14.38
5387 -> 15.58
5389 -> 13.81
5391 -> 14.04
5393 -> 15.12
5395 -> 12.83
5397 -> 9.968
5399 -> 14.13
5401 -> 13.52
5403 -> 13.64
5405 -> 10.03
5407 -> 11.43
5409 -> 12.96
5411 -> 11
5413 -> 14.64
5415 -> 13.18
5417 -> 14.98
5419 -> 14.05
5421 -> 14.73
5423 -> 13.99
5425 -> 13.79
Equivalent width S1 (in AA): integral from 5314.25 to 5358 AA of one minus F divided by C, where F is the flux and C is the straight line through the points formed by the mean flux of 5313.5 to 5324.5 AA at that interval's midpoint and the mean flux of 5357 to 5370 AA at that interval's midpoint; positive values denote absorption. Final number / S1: 3.42 AA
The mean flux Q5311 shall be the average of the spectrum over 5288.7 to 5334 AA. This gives 13.4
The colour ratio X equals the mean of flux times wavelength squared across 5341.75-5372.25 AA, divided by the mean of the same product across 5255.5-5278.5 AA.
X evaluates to 1.26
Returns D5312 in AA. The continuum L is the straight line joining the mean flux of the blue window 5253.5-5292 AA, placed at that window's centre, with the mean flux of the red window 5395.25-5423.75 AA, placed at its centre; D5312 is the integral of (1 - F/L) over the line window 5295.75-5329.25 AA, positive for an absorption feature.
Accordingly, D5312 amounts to -1.8 AA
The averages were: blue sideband 12.4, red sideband 13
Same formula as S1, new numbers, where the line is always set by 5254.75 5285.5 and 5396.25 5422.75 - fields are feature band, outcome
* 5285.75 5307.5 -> -3.3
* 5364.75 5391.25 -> -3.1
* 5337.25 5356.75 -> -1.4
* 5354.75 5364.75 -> -2.2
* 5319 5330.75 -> 0.6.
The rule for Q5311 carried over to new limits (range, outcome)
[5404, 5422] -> 13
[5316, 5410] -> 13.5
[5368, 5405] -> 13.8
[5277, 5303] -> 13.6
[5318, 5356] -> 12.9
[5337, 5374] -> 13.8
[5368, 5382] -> 14.1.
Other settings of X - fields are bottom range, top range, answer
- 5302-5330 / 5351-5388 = 1.10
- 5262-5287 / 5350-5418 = 1.25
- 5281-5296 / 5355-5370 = 1.07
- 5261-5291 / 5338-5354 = 1.13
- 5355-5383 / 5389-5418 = 0.90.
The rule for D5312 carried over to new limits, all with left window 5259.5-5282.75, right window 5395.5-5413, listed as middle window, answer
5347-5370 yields -4.6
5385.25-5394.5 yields -1.8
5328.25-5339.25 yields -0.9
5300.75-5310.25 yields -2.2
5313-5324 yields -2.4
